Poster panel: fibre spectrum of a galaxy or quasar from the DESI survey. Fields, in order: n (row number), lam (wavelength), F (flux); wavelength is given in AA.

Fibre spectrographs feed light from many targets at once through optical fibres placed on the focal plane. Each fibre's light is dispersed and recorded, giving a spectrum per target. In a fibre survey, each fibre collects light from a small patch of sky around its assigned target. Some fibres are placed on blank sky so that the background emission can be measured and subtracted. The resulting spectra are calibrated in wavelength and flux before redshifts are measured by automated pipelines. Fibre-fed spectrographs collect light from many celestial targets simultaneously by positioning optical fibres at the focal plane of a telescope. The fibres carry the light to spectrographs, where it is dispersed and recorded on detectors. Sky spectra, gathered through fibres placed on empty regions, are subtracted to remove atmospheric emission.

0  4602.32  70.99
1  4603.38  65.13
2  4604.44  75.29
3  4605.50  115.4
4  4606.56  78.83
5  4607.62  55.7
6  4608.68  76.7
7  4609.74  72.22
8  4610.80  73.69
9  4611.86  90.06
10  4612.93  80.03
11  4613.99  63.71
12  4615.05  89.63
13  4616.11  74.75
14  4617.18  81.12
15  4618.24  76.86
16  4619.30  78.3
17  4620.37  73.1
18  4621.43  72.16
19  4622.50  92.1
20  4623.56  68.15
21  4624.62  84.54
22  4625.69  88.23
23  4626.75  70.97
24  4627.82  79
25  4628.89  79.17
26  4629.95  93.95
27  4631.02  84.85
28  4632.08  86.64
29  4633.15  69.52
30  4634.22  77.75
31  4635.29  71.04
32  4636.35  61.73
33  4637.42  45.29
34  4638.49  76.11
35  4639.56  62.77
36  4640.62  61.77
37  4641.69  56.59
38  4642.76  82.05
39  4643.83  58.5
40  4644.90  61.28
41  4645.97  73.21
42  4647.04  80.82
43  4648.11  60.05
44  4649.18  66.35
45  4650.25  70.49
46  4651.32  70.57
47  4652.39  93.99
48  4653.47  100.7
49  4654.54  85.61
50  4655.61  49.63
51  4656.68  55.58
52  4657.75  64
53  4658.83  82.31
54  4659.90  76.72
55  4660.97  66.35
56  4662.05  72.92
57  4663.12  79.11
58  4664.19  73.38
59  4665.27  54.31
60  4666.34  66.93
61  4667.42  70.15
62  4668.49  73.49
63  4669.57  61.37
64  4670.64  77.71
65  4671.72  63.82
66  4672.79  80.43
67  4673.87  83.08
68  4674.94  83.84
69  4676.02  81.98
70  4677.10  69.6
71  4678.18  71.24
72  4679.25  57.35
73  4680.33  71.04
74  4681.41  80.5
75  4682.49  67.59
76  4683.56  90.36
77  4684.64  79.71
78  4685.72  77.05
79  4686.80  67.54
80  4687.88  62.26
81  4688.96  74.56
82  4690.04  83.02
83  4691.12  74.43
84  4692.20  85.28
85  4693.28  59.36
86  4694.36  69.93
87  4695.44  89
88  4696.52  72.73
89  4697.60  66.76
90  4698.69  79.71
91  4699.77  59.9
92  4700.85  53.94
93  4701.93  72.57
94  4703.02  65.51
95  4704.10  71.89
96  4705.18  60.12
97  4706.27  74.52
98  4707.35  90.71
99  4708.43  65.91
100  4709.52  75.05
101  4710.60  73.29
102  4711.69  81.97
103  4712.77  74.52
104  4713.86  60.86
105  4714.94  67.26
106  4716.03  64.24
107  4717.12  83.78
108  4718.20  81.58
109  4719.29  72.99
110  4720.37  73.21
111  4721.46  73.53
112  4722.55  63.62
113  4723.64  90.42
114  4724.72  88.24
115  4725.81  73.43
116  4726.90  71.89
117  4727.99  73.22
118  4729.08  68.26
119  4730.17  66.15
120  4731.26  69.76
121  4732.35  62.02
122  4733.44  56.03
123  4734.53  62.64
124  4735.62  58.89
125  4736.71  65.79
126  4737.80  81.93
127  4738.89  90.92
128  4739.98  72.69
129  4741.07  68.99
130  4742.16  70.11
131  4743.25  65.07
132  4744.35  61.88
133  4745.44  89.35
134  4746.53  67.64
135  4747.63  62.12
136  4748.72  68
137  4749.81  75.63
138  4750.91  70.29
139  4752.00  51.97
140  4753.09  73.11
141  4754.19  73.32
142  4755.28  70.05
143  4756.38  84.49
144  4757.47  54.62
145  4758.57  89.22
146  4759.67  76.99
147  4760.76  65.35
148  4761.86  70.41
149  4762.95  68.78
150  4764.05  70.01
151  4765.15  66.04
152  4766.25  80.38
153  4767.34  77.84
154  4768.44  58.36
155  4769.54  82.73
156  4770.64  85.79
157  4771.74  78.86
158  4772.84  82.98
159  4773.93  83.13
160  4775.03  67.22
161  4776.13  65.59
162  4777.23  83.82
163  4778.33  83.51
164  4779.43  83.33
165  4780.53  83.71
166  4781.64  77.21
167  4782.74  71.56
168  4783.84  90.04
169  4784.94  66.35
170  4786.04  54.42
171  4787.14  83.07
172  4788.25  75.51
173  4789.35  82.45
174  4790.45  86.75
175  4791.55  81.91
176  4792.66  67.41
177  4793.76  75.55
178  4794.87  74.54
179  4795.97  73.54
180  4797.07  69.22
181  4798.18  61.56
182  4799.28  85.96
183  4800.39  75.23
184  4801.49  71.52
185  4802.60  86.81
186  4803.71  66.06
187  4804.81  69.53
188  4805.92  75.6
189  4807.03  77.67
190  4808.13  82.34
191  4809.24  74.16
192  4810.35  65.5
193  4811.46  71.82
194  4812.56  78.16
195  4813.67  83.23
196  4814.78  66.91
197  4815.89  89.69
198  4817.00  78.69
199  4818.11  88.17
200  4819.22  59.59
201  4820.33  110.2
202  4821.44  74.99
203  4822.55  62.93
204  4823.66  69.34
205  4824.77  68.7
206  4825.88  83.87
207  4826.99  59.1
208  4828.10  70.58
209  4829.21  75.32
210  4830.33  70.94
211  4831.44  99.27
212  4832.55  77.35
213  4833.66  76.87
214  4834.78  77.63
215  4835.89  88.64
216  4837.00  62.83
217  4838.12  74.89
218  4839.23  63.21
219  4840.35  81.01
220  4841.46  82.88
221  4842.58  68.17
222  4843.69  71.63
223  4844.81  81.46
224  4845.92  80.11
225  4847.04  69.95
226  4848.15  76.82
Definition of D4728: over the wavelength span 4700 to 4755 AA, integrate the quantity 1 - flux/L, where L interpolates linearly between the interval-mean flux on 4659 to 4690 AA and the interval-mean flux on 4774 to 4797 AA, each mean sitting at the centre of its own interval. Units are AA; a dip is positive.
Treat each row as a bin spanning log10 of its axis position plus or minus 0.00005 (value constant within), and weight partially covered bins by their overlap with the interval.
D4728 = 2.7 AA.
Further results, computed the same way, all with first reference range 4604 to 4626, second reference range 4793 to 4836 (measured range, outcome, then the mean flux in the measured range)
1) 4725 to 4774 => 3.5 AA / 71.5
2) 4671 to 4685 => 0.5 AA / 75.4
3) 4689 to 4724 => 2.2 AA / 72.8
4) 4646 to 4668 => 1.8 AA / 72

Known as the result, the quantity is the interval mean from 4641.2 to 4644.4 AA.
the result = 65.7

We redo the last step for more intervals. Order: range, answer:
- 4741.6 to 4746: 71.6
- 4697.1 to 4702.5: 66.5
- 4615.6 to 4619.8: 77.8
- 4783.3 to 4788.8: 73.8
